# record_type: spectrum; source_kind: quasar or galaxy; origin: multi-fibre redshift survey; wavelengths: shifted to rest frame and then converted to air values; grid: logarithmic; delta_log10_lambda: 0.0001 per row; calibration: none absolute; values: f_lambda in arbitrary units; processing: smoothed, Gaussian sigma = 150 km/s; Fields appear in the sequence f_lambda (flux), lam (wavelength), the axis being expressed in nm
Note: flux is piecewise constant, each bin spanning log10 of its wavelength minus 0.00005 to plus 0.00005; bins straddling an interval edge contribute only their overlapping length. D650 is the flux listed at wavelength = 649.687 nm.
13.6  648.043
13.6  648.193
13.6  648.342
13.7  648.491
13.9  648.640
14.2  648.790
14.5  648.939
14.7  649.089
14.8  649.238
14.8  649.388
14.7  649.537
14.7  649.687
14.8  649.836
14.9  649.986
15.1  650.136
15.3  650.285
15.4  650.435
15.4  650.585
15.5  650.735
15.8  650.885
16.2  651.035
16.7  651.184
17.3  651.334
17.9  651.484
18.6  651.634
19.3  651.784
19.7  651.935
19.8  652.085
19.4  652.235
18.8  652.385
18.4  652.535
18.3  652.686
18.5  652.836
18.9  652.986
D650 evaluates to 14.7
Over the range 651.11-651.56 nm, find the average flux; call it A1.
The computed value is 17.3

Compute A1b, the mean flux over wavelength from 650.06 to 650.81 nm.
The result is 15.3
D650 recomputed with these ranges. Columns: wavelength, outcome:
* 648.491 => 13.7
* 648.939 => 14.5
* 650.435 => 15.4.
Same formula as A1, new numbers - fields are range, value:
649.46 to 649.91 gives 14.8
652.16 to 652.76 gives 18.7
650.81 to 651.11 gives 16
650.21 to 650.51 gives 15.4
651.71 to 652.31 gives 19.5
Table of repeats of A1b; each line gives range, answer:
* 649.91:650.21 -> 15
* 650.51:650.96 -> 15.5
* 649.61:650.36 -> 15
